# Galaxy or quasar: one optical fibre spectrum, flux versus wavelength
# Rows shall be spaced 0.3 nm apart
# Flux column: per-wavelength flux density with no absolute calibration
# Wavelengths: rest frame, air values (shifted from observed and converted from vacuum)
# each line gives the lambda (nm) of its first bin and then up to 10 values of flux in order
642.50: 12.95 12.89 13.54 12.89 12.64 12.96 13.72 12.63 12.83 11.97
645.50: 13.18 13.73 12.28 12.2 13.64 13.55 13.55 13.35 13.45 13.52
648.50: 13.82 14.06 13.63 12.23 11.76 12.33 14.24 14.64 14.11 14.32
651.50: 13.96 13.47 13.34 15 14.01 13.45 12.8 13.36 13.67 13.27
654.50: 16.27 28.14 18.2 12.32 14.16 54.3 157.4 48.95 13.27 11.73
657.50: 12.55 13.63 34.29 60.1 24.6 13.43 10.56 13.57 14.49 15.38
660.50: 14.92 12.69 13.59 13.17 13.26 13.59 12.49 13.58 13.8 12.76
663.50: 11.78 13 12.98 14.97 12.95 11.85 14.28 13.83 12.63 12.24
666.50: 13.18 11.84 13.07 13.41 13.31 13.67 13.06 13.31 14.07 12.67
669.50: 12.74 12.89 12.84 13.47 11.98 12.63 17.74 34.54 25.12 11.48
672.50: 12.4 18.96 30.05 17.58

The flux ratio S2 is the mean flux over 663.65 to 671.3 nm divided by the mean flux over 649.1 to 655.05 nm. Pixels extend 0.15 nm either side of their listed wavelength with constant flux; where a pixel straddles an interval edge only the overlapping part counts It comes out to 0.9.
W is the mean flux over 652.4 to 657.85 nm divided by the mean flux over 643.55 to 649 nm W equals 2.0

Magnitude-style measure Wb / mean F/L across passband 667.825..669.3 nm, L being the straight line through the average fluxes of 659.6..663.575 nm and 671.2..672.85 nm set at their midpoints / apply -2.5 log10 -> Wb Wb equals 0.320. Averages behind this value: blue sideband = 13.5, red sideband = 20.2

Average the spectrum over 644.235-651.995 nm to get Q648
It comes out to 13.3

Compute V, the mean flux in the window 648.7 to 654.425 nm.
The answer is 13.6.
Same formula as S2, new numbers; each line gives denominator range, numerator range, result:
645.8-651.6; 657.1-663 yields 1.29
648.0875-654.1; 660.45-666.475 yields 0.97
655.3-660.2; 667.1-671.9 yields 0.48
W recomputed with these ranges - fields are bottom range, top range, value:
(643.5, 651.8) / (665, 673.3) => 1.14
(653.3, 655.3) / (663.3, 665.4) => 0.78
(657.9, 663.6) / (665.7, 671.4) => 0.75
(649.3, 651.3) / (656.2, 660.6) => 2.19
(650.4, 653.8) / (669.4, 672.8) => 1.18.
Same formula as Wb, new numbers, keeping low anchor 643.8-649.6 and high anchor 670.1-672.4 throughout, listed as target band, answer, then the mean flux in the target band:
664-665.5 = 0.22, 13.4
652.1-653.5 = 0.04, 13.7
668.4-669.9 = 0.30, 13.1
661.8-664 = 0.23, 13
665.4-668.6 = 0.28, 13.1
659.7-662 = 0.14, 13.9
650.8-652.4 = 0.01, 13.9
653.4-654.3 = 0.08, 13.4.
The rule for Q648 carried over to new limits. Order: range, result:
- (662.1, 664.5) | 13.1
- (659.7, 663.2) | 13.7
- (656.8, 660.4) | 19.8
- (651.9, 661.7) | 23.2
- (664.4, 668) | 13.1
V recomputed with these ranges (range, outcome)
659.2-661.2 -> 13.7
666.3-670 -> 13.1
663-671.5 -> 13.3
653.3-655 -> 16.6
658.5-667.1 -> 13.9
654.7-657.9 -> 35.4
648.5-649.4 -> 13.6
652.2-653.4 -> 13.8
